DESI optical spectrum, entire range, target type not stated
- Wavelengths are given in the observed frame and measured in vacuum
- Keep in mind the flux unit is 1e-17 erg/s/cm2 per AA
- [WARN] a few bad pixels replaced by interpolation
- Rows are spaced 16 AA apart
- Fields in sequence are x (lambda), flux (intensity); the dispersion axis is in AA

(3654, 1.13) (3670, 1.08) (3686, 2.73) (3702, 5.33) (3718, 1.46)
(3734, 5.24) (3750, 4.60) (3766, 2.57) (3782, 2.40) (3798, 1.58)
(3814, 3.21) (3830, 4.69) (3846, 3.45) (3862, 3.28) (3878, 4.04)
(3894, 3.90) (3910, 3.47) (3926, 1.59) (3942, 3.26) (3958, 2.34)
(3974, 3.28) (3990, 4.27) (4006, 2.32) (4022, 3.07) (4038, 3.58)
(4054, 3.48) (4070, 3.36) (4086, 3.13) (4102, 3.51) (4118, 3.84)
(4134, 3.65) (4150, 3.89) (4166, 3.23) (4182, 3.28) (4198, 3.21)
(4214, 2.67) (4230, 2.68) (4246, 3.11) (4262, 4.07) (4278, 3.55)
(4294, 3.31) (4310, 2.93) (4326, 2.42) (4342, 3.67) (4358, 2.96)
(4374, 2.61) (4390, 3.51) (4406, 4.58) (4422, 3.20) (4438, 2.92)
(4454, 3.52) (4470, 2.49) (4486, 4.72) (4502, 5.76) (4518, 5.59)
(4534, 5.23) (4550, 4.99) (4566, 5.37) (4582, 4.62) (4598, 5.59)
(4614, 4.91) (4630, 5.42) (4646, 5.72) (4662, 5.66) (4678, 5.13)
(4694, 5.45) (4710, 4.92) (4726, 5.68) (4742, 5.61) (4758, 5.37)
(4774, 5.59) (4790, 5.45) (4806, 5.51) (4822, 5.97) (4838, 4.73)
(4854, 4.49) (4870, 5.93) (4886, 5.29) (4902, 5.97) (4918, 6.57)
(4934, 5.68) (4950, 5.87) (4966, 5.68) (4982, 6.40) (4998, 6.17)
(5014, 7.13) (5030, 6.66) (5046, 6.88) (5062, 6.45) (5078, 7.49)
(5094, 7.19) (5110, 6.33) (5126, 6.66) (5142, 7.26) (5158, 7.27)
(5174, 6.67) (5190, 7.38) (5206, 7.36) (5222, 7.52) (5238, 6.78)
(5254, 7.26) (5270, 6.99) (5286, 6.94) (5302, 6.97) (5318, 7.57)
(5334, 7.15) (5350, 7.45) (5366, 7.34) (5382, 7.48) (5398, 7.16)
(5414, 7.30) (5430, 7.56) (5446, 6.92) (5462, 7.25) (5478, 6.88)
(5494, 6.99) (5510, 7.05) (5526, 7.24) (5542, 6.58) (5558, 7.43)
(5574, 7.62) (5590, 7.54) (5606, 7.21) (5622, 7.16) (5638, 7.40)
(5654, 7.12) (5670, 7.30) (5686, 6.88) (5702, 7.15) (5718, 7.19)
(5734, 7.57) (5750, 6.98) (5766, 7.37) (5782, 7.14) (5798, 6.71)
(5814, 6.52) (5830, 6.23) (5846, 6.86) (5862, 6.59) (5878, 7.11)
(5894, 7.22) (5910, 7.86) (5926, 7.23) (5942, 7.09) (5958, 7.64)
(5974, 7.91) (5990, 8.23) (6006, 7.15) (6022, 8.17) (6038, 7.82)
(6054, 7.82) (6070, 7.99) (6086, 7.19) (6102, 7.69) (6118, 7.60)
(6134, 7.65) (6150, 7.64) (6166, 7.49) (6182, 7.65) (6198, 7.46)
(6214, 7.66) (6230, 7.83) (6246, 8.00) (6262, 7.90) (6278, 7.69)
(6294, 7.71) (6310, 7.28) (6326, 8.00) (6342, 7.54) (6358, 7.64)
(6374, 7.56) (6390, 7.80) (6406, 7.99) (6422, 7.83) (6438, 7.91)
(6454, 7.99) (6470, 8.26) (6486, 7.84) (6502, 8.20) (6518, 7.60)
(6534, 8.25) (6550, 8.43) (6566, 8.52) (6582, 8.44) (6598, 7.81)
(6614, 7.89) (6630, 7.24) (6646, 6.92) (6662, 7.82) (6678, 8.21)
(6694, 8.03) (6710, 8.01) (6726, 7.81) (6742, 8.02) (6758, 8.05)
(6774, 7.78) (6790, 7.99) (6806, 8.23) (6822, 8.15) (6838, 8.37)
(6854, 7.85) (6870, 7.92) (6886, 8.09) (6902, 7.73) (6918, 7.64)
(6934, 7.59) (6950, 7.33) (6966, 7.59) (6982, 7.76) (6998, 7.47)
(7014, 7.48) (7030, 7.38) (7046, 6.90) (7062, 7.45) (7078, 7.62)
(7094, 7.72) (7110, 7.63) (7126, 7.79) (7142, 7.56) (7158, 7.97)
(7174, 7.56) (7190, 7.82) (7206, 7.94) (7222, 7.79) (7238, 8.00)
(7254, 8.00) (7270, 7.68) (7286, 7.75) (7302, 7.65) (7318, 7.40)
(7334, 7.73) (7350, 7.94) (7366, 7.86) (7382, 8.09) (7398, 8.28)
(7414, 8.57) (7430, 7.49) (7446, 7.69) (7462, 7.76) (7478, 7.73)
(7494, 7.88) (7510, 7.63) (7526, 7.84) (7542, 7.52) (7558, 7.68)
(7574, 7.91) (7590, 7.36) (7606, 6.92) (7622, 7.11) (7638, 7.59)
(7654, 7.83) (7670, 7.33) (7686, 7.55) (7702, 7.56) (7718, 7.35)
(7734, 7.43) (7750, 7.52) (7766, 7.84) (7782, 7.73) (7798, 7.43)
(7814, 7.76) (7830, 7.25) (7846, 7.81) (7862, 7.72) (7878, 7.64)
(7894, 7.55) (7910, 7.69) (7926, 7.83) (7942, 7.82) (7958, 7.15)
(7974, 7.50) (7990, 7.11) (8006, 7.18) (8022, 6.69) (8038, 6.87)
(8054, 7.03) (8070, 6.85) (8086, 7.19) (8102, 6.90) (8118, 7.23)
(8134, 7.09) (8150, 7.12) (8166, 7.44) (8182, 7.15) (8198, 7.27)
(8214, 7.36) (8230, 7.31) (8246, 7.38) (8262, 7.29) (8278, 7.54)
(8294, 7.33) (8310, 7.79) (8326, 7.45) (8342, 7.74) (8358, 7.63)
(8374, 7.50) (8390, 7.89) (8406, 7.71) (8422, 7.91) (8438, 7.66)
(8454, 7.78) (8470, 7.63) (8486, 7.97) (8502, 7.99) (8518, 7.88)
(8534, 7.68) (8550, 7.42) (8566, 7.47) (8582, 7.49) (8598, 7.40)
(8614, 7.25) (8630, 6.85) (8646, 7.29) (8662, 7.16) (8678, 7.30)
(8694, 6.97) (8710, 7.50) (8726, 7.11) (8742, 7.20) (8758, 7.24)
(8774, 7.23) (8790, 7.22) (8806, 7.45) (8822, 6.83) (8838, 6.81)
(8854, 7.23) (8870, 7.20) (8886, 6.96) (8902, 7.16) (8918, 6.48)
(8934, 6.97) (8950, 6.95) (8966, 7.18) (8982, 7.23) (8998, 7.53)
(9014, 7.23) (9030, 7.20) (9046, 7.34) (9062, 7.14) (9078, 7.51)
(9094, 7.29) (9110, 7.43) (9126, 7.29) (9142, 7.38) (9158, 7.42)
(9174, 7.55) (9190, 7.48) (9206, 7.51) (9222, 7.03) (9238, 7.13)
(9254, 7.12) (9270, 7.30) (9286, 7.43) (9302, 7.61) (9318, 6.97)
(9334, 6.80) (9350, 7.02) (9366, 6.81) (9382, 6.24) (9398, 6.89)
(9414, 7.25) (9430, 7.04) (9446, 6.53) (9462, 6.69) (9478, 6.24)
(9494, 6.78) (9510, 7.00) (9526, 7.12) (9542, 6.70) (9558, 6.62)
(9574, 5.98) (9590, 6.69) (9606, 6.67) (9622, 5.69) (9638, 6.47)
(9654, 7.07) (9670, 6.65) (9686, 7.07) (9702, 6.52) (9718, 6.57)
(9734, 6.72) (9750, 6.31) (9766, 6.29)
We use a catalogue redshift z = 0.126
